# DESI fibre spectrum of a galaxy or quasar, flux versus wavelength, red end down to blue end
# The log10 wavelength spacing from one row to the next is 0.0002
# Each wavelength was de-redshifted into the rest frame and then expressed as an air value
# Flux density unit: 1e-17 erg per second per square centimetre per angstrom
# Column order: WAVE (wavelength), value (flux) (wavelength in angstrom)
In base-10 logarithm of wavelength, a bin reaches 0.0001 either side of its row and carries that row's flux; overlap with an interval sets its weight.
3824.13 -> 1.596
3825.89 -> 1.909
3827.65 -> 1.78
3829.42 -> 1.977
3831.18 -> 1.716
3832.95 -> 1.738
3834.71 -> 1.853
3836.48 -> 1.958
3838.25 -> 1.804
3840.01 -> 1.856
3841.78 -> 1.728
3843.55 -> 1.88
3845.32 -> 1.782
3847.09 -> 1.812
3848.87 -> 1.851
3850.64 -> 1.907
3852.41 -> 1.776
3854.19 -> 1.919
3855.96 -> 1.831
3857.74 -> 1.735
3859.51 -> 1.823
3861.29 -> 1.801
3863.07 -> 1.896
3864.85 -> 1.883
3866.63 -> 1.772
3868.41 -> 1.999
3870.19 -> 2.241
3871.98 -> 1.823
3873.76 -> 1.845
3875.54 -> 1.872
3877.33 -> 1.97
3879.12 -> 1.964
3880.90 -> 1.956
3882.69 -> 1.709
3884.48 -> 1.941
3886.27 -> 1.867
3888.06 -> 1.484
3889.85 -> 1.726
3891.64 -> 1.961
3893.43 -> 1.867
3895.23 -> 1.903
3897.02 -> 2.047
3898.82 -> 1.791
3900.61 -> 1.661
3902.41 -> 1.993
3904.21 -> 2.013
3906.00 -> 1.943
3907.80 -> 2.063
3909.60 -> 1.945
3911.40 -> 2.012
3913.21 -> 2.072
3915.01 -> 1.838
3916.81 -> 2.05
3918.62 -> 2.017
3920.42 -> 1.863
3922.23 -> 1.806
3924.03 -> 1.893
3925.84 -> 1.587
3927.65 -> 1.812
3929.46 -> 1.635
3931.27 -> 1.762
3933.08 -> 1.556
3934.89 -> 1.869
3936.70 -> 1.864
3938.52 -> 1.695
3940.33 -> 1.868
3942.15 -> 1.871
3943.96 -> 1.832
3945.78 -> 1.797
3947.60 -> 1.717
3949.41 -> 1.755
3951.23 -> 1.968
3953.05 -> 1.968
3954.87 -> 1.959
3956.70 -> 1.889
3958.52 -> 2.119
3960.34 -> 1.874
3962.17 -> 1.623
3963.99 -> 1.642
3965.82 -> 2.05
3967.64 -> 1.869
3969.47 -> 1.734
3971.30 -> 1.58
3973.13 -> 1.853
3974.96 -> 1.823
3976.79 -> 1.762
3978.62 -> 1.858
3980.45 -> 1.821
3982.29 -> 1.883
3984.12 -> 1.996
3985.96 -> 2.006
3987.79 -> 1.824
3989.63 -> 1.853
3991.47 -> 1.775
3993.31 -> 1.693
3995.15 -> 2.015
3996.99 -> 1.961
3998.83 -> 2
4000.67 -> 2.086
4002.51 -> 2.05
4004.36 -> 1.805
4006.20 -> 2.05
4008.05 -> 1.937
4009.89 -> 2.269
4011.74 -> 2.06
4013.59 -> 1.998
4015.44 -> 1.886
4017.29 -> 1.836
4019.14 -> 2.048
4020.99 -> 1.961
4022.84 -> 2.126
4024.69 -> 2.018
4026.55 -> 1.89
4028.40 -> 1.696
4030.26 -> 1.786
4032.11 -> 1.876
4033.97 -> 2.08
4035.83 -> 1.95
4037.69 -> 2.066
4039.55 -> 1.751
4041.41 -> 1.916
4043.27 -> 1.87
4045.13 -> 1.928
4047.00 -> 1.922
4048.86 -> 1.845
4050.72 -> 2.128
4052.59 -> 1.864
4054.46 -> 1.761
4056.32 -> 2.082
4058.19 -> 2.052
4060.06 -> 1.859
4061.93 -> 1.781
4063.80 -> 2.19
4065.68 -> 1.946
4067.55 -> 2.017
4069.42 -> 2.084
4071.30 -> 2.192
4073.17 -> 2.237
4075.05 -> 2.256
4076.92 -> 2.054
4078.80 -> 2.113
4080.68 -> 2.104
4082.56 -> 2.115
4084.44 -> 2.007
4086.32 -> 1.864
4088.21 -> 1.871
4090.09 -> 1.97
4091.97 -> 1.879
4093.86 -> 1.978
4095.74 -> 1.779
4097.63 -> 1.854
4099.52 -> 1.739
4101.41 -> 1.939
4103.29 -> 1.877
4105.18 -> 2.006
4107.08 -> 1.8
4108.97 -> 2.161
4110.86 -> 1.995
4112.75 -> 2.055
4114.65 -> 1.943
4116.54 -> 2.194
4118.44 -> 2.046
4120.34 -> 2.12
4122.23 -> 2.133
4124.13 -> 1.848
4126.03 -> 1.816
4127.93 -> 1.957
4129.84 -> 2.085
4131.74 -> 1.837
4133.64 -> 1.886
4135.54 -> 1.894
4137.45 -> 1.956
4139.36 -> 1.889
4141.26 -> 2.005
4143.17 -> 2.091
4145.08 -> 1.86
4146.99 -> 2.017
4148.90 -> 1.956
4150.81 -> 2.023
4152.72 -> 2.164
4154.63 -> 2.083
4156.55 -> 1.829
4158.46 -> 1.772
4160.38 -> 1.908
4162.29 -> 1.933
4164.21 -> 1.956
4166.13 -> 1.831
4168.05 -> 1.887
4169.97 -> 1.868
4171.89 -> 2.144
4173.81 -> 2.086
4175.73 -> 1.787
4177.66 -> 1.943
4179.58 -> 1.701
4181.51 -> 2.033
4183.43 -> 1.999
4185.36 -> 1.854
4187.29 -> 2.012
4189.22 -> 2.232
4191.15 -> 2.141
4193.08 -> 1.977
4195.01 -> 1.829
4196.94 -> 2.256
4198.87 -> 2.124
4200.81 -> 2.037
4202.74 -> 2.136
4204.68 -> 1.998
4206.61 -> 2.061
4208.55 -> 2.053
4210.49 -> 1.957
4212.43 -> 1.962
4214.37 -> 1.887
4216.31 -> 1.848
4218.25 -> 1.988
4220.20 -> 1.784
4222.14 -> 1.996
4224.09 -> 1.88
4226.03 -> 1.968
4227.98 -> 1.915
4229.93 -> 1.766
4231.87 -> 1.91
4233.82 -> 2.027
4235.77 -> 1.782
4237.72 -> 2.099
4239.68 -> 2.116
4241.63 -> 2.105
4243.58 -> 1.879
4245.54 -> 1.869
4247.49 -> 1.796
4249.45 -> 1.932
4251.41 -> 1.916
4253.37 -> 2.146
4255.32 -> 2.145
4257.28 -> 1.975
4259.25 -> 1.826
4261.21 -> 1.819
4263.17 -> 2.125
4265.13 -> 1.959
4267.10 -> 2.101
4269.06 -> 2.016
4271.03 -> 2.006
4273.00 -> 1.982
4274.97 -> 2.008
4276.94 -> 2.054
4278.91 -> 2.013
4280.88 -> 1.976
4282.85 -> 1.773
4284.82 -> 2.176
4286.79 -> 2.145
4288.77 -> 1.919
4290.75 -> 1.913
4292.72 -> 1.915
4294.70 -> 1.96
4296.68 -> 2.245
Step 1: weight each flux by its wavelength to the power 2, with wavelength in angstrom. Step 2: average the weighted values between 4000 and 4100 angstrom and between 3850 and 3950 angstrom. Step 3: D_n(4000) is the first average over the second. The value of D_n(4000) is 1.1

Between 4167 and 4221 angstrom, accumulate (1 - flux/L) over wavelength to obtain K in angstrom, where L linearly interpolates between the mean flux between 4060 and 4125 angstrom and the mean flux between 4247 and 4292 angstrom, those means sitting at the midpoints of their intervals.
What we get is 0.3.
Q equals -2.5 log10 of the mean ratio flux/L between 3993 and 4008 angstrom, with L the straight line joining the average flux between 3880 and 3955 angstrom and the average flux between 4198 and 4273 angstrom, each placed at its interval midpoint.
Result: -0.05 mag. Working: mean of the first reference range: 1.85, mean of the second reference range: 1.97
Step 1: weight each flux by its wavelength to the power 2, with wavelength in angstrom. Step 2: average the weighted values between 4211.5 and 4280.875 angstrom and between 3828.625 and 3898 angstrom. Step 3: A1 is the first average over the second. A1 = 1.3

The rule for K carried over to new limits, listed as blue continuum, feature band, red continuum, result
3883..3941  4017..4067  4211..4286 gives -1.06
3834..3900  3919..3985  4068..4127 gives 3.18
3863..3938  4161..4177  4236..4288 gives 0.23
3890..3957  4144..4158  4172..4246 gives -0.21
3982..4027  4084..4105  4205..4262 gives 0.73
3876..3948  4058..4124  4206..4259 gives -3.26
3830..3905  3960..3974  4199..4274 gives 0.84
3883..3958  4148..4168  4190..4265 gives 0.06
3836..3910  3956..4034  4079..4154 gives 0.64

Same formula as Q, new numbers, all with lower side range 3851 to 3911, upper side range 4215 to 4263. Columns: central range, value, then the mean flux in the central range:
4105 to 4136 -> -0.037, 1.99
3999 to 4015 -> -0.069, 2.03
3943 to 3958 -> 0.014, 1.87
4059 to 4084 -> -0.087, 2.07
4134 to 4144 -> -0.021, 1.96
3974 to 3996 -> 0.023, 1.86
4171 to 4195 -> -0.030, 1.99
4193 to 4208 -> -0.068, 2.06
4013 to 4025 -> -0.043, 1.98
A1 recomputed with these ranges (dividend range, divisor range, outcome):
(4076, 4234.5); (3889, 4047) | 1.14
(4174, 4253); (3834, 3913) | 1.24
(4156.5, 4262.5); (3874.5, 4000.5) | 1.20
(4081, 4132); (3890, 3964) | 1.15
